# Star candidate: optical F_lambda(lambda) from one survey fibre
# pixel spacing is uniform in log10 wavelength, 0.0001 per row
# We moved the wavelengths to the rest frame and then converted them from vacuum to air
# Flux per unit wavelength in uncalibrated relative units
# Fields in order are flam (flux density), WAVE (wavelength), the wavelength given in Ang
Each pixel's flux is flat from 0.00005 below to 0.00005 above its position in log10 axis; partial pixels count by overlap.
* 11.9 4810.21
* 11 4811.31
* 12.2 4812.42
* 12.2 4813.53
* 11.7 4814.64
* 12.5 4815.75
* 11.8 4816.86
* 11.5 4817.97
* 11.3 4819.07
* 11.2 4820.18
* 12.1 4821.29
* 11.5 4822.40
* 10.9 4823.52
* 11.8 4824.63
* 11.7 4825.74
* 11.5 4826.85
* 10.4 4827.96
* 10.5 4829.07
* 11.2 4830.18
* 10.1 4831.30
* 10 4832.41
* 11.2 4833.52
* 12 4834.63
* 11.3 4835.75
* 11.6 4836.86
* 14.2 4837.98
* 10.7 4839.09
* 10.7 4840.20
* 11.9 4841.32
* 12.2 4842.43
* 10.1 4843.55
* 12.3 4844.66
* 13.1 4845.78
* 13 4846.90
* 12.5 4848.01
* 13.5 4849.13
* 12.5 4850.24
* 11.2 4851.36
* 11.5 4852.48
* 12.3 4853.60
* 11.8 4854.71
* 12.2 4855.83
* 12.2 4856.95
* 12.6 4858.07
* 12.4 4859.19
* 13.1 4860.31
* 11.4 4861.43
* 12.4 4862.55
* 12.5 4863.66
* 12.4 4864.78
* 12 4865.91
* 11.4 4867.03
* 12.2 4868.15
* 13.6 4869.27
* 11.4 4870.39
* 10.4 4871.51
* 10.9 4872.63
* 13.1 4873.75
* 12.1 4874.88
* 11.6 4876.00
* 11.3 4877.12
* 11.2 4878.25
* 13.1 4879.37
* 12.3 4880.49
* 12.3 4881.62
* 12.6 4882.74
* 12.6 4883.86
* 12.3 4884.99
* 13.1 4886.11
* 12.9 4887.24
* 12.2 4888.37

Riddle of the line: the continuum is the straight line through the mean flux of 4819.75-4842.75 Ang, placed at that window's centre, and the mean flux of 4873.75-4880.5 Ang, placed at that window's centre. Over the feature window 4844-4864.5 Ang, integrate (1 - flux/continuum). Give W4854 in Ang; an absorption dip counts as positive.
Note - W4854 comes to -1.2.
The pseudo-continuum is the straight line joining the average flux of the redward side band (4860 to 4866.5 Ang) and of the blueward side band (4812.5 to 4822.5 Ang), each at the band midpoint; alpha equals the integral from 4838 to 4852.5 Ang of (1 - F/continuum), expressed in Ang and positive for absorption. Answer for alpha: 0.0 Ang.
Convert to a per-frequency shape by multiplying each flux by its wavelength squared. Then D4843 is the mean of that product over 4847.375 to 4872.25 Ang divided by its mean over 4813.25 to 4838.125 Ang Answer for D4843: 1.08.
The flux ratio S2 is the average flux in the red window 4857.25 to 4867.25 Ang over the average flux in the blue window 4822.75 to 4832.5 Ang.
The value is 1.1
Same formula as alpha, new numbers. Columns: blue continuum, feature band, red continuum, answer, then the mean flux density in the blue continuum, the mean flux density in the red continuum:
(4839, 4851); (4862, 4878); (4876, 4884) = 0.3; 12.1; 12.1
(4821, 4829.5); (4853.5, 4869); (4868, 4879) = -0.8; 11.3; 11.8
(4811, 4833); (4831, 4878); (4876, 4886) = -0.4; 11.4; 12.2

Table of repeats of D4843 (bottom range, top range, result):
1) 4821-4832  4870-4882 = 1.08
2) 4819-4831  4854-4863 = 1.11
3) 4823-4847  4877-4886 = 1.10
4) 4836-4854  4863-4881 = 1.00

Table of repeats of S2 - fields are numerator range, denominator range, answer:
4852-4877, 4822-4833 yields 1.10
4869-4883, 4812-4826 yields 1.02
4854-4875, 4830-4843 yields 1.06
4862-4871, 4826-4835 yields 1.12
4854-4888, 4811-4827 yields 1.04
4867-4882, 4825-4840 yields 1.06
